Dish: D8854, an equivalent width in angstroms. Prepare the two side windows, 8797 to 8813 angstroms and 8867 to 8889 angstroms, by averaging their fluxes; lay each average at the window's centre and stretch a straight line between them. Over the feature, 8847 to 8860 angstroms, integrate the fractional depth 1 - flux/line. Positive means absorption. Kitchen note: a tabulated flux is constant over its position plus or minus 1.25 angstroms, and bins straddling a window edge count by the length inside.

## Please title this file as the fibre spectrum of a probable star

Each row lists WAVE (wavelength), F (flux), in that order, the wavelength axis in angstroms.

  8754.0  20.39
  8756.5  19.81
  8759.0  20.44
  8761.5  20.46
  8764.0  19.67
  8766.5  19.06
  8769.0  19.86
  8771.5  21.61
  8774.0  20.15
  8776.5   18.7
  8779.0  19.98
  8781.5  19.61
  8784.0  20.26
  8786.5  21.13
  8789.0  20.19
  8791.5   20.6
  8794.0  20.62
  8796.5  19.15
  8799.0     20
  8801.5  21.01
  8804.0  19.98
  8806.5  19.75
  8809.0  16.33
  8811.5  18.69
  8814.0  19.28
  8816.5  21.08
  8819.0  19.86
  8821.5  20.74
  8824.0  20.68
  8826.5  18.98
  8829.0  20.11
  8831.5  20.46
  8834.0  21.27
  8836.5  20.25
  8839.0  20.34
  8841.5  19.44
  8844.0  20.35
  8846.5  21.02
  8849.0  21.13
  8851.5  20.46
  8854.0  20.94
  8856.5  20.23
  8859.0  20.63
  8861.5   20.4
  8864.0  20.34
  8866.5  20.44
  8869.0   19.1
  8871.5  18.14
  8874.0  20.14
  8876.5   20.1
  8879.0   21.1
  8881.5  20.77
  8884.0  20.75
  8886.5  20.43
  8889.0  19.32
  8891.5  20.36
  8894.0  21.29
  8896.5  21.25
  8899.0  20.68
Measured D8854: -0.6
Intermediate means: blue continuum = 19.3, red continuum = 20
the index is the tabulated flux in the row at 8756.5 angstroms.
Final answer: 19.81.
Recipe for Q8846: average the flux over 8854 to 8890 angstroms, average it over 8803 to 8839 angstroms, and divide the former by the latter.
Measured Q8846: 1.02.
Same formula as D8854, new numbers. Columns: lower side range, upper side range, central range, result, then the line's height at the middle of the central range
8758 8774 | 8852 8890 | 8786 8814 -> 0.7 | 20.2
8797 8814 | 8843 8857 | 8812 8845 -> -0.3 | 20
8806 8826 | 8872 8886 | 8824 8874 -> -0.6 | 20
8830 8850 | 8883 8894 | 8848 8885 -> 0.2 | 20.4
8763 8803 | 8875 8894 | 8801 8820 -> 0.7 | 20.2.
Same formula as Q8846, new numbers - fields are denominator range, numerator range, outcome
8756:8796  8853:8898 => 1.01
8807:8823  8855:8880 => 1.04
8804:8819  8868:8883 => 1.04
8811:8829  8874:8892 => 1.02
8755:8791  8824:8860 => 1.02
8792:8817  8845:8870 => 1.05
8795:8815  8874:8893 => 1.06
